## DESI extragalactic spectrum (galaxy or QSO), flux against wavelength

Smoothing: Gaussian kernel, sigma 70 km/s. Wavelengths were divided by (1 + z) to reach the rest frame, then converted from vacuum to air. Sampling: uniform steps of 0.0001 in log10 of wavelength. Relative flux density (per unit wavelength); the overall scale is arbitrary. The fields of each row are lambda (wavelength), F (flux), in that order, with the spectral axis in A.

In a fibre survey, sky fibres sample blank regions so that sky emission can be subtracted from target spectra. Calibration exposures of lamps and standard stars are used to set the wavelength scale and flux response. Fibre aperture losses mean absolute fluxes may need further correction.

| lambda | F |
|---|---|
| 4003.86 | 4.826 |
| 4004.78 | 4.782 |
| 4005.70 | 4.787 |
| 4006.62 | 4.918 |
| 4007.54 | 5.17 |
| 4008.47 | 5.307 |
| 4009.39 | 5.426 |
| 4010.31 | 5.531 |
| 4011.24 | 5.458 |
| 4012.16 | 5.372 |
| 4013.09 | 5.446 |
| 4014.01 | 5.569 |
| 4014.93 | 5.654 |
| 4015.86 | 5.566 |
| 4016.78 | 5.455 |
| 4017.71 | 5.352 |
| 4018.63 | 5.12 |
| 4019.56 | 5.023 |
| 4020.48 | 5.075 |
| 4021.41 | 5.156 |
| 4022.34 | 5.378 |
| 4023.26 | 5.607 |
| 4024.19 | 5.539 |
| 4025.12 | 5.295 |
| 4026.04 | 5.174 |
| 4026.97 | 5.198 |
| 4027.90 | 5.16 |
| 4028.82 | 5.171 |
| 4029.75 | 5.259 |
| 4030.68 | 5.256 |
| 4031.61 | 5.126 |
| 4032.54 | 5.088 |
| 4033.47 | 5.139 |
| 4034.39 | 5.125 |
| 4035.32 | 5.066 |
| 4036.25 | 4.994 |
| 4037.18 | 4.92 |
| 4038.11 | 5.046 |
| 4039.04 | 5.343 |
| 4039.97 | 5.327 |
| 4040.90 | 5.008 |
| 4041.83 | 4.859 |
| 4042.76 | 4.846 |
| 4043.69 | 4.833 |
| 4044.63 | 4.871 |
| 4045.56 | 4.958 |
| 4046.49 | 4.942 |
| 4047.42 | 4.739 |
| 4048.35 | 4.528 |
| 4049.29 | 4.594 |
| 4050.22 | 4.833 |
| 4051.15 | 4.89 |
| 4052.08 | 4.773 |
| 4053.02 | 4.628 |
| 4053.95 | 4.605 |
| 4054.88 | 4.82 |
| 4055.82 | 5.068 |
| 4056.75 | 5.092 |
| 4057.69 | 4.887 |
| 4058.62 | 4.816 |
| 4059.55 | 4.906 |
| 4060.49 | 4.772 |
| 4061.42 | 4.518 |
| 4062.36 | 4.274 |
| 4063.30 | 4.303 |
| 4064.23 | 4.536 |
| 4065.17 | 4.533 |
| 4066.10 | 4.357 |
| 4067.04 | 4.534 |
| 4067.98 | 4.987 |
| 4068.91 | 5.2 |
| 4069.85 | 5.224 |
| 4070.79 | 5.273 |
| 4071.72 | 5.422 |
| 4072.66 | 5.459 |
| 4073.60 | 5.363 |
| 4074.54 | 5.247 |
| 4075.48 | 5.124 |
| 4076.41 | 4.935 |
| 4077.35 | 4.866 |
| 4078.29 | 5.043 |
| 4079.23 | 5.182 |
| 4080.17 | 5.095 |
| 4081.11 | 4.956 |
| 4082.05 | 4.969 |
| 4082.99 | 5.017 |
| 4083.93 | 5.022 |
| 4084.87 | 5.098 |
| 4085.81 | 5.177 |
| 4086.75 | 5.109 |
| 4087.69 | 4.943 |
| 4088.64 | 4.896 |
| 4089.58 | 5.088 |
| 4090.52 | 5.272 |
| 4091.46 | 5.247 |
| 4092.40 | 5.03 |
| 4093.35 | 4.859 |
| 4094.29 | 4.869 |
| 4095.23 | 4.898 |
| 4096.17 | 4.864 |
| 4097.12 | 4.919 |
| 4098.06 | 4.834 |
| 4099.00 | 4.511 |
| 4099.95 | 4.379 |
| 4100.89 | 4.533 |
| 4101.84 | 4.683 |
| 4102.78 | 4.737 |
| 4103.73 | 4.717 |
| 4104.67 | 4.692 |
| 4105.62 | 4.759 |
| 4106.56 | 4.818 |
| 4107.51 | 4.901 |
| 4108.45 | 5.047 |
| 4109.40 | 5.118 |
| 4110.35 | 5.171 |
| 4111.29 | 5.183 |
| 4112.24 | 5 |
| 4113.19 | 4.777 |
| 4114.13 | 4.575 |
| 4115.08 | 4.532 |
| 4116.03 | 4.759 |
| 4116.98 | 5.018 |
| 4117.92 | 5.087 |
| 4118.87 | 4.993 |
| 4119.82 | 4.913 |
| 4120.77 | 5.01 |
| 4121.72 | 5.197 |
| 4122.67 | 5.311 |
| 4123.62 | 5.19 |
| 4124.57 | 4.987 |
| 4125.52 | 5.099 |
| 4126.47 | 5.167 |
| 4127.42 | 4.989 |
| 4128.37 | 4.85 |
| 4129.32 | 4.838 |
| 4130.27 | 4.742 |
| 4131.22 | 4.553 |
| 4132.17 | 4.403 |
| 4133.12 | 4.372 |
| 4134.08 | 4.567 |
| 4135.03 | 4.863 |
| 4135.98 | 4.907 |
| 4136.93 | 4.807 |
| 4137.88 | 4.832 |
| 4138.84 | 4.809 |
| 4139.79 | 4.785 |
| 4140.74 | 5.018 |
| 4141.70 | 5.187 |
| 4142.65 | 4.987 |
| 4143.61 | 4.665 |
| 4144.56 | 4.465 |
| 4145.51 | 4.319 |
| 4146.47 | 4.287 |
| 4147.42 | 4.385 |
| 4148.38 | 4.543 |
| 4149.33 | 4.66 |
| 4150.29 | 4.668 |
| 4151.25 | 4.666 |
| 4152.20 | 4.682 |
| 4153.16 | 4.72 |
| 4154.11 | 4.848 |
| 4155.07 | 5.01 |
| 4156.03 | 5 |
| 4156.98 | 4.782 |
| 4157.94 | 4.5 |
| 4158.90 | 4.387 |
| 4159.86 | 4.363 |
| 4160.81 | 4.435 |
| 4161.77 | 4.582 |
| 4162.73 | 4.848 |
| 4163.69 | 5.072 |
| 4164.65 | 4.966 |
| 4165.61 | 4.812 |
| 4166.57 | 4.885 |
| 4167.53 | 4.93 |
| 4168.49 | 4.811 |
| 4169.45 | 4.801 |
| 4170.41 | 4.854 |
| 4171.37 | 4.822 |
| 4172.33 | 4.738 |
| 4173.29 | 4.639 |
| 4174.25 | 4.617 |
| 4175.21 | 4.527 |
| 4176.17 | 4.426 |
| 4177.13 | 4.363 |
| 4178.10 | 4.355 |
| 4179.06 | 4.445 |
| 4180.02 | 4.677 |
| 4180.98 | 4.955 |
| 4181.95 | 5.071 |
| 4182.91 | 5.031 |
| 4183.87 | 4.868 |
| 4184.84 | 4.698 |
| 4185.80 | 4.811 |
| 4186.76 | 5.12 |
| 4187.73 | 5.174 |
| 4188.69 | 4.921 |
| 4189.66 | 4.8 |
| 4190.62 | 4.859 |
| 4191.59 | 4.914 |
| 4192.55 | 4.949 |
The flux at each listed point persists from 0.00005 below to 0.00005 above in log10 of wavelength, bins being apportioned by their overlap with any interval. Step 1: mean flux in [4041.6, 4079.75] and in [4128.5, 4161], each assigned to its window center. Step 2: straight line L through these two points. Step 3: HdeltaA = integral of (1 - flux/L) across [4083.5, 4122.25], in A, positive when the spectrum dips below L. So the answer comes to -1.1 A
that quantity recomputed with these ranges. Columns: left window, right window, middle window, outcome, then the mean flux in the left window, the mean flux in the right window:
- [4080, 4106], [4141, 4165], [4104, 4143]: -0.9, 4.9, 4.68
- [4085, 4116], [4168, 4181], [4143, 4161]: 0.4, 4.88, 4.64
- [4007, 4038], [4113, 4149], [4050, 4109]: 1.6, 5.27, 4.81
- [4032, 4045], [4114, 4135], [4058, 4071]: 0.7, 5.03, 4.87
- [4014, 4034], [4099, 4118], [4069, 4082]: -0.4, 5.28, 4.81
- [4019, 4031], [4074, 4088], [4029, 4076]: 2.1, 5.25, 5.06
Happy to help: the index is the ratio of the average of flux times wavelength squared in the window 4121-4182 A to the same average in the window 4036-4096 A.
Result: 1.0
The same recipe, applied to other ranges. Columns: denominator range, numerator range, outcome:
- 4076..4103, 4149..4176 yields 0.99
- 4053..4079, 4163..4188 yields 1.03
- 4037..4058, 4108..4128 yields 1.06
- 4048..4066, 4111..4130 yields 1.09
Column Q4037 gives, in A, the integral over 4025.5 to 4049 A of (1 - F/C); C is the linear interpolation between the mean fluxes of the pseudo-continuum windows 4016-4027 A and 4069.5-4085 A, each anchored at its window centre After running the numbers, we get 1.0 A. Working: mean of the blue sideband 5.29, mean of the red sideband 5.14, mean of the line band 5.04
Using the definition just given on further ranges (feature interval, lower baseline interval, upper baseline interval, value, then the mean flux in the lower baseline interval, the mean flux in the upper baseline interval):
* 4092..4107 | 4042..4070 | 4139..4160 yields -0.1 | 4.76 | 4.69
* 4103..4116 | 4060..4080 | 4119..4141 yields 0.1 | 4.91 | 4.88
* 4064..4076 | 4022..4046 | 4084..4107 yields -0.1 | 5.14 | 4.87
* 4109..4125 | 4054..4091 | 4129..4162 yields -0.7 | 4.96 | 4.68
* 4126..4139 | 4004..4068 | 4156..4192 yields 0.2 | 5.02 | 4.76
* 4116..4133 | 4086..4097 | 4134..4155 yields -0.4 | 5.01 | 4.72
